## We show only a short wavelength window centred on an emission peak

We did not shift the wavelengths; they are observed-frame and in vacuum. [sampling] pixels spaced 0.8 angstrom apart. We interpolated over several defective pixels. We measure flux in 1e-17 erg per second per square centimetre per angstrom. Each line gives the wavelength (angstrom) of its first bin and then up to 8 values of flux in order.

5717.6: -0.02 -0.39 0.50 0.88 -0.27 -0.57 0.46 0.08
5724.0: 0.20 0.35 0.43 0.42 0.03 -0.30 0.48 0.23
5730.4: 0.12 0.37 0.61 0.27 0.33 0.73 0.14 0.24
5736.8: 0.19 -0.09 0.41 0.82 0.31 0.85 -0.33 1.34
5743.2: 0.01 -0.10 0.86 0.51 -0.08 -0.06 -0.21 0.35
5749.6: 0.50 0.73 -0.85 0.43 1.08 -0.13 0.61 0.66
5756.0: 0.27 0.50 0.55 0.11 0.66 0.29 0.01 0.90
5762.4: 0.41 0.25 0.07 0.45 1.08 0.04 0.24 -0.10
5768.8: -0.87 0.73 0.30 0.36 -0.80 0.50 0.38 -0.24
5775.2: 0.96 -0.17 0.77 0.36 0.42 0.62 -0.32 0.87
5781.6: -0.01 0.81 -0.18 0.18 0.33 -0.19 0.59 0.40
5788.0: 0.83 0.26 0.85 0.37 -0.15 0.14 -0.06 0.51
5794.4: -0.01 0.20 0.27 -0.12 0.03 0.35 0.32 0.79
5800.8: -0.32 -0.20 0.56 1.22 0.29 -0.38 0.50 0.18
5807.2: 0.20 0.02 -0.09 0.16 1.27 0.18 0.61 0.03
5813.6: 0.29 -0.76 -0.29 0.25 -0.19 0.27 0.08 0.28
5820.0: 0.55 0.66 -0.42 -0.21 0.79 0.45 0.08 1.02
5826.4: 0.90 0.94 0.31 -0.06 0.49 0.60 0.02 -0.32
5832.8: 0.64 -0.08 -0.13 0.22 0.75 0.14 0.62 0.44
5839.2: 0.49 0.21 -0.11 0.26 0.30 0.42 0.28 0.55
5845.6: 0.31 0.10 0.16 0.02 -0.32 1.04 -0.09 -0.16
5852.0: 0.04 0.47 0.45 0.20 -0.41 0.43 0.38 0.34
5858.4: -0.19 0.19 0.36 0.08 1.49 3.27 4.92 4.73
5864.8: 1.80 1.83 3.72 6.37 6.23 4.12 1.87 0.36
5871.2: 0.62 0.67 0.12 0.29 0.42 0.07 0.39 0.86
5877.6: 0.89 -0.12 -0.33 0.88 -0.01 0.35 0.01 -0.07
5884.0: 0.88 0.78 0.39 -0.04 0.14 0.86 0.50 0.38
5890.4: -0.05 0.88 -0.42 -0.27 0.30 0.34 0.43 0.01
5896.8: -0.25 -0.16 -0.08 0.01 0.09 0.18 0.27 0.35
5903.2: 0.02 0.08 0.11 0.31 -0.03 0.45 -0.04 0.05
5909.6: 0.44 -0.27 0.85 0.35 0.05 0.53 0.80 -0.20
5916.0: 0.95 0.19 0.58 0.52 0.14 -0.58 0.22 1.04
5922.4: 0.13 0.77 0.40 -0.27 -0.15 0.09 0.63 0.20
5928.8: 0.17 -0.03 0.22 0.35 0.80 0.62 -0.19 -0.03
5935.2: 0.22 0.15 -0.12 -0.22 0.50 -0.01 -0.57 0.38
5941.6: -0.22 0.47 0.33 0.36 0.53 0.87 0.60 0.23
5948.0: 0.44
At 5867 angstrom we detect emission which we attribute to [O II]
